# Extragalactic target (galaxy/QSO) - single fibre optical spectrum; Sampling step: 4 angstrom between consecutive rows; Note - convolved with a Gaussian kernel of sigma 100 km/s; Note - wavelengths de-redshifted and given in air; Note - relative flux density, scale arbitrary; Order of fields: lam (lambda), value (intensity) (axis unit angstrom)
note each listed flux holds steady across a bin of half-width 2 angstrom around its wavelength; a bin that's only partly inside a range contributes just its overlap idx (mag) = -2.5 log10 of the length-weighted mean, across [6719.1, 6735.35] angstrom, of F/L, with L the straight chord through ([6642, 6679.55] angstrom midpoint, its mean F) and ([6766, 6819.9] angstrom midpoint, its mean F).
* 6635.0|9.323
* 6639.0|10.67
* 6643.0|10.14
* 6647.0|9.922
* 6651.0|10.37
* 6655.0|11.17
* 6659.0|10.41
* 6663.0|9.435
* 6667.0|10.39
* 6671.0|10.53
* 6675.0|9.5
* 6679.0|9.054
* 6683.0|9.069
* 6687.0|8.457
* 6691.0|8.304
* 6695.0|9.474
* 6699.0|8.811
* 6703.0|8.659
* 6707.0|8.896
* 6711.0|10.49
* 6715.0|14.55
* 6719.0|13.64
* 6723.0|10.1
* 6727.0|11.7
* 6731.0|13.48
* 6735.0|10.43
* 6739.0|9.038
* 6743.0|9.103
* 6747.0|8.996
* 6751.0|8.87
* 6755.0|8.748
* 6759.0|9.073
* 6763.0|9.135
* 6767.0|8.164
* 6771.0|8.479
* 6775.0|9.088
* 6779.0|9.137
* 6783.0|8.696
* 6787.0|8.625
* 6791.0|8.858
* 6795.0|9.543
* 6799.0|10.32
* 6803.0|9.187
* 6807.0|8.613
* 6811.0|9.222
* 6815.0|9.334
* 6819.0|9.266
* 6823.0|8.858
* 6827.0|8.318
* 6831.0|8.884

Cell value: -0.22 mag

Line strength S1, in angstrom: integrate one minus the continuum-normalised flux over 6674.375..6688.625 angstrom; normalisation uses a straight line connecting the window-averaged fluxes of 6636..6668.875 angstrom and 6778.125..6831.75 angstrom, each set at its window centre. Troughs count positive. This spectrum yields 1.5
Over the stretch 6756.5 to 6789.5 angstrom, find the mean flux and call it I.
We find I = 8.8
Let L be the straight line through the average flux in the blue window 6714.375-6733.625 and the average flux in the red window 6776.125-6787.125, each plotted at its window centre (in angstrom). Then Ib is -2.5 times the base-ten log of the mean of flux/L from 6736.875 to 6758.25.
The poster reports 0.22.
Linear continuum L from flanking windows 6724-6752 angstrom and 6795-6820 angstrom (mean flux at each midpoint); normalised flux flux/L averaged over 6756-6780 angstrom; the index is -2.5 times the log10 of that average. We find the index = 0.12 mag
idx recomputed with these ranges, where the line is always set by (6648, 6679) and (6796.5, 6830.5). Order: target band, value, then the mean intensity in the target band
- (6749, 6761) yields 0.08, 8.9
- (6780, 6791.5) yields 0.07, 8.74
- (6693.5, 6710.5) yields 0.09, 9.08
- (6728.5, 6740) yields -0.16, 11.2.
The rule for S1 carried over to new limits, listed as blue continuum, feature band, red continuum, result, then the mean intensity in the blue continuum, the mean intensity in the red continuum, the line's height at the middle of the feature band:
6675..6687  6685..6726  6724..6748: -1.91 angstrom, 9.03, 10.5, 9.69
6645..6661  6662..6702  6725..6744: 4.96 angstrom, 10.5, 10.8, 10.6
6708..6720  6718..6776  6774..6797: 5.82 angstrom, 12.5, 8.99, 10.9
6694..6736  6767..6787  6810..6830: 2.12 angstrom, 11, 8.98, 9.8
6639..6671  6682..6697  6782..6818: 1.83 angstrom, 10.3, 9.17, 10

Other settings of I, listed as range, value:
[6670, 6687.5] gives 9.33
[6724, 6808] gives 9.41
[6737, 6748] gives 9.05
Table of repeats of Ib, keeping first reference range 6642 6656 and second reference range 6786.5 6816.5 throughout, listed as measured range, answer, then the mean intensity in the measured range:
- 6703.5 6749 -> -0.11 mag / 10.9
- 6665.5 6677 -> 0.01 mag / 10.1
